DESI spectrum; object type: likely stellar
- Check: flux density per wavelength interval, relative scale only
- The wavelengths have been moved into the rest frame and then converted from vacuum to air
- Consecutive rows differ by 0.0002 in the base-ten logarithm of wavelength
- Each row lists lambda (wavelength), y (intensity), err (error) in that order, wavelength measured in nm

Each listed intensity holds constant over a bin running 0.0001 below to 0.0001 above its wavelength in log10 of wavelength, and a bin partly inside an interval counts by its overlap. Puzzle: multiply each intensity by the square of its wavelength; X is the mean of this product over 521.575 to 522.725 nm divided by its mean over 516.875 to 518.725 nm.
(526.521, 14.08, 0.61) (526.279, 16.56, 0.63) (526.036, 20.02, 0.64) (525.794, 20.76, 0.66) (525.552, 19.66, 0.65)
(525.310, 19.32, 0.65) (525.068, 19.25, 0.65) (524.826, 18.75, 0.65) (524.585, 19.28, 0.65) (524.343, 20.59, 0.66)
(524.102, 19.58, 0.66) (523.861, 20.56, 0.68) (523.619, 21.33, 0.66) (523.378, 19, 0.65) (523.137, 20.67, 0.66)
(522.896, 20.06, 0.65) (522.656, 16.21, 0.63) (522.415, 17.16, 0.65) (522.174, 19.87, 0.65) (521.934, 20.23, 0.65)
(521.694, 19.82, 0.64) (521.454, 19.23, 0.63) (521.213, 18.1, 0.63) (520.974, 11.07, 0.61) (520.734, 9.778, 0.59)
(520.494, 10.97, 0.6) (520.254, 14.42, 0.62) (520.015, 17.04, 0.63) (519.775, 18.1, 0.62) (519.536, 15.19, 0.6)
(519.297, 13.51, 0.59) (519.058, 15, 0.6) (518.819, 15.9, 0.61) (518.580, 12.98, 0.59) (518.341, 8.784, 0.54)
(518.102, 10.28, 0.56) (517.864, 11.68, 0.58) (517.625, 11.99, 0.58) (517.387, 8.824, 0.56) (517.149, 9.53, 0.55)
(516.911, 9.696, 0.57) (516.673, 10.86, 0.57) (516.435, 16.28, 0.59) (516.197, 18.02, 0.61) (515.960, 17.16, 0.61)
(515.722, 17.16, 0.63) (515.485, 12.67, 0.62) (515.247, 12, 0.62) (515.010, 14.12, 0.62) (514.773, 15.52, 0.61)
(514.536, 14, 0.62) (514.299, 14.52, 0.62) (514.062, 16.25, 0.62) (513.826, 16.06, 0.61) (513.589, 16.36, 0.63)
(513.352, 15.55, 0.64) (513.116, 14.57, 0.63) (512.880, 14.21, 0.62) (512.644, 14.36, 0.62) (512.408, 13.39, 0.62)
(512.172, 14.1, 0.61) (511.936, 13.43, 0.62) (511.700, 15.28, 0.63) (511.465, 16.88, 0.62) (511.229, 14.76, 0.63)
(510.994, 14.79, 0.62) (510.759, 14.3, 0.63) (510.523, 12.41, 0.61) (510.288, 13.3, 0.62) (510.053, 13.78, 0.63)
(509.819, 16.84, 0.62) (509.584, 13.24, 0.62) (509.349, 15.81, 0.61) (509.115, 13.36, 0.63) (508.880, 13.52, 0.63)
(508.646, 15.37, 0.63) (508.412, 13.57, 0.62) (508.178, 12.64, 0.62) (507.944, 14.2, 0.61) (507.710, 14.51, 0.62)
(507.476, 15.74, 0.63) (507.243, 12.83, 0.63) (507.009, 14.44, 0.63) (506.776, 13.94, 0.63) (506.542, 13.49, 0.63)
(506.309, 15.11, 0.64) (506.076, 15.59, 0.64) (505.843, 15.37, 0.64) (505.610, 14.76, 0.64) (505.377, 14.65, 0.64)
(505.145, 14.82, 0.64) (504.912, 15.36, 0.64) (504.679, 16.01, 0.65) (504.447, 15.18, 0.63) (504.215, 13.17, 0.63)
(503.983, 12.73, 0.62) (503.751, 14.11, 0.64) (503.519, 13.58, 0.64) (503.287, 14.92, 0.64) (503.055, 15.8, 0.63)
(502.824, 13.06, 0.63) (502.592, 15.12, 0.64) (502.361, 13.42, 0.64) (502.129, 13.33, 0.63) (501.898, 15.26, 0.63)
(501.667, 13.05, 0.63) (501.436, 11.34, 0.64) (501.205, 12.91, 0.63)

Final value 1.8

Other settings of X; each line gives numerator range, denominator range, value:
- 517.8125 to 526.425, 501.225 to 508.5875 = 1.28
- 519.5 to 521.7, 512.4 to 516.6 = 1.03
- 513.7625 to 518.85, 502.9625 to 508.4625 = 0.96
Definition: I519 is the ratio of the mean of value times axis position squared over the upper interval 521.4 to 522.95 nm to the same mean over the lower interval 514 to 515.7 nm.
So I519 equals 1.36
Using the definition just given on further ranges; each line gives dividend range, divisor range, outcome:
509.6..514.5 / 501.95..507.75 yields 1.05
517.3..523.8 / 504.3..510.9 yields 1.13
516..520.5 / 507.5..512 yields 0.95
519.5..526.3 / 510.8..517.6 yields 1.31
